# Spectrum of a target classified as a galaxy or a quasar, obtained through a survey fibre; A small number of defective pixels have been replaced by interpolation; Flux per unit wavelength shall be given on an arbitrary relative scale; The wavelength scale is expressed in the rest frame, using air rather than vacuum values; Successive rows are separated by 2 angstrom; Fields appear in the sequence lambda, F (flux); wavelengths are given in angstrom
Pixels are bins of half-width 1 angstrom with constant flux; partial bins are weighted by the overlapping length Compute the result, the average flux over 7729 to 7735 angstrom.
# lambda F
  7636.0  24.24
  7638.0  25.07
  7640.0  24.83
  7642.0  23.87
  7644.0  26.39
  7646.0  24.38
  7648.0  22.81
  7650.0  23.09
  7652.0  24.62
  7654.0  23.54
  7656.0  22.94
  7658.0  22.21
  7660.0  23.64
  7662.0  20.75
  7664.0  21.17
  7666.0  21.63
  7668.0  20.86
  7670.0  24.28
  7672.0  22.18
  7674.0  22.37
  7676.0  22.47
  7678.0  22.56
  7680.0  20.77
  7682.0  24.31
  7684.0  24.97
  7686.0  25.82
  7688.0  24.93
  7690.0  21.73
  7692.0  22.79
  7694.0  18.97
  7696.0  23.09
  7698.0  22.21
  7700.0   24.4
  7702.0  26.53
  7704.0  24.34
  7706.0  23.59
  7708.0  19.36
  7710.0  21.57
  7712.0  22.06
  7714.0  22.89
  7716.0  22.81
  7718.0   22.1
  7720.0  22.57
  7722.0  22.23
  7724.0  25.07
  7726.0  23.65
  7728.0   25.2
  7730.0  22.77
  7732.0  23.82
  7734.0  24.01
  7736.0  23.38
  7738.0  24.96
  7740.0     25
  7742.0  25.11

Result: 23.5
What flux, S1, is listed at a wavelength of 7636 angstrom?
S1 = 24.24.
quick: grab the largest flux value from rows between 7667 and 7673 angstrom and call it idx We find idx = 24.28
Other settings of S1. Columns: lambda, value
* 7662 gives 20.75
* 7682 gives 24.31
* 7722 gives 22.23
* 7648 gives 22.81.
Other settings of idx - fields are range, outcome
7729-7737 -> 24.01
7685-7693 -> 25.82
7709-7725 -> 25.07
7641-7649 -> 26.39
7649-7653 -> 24.62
